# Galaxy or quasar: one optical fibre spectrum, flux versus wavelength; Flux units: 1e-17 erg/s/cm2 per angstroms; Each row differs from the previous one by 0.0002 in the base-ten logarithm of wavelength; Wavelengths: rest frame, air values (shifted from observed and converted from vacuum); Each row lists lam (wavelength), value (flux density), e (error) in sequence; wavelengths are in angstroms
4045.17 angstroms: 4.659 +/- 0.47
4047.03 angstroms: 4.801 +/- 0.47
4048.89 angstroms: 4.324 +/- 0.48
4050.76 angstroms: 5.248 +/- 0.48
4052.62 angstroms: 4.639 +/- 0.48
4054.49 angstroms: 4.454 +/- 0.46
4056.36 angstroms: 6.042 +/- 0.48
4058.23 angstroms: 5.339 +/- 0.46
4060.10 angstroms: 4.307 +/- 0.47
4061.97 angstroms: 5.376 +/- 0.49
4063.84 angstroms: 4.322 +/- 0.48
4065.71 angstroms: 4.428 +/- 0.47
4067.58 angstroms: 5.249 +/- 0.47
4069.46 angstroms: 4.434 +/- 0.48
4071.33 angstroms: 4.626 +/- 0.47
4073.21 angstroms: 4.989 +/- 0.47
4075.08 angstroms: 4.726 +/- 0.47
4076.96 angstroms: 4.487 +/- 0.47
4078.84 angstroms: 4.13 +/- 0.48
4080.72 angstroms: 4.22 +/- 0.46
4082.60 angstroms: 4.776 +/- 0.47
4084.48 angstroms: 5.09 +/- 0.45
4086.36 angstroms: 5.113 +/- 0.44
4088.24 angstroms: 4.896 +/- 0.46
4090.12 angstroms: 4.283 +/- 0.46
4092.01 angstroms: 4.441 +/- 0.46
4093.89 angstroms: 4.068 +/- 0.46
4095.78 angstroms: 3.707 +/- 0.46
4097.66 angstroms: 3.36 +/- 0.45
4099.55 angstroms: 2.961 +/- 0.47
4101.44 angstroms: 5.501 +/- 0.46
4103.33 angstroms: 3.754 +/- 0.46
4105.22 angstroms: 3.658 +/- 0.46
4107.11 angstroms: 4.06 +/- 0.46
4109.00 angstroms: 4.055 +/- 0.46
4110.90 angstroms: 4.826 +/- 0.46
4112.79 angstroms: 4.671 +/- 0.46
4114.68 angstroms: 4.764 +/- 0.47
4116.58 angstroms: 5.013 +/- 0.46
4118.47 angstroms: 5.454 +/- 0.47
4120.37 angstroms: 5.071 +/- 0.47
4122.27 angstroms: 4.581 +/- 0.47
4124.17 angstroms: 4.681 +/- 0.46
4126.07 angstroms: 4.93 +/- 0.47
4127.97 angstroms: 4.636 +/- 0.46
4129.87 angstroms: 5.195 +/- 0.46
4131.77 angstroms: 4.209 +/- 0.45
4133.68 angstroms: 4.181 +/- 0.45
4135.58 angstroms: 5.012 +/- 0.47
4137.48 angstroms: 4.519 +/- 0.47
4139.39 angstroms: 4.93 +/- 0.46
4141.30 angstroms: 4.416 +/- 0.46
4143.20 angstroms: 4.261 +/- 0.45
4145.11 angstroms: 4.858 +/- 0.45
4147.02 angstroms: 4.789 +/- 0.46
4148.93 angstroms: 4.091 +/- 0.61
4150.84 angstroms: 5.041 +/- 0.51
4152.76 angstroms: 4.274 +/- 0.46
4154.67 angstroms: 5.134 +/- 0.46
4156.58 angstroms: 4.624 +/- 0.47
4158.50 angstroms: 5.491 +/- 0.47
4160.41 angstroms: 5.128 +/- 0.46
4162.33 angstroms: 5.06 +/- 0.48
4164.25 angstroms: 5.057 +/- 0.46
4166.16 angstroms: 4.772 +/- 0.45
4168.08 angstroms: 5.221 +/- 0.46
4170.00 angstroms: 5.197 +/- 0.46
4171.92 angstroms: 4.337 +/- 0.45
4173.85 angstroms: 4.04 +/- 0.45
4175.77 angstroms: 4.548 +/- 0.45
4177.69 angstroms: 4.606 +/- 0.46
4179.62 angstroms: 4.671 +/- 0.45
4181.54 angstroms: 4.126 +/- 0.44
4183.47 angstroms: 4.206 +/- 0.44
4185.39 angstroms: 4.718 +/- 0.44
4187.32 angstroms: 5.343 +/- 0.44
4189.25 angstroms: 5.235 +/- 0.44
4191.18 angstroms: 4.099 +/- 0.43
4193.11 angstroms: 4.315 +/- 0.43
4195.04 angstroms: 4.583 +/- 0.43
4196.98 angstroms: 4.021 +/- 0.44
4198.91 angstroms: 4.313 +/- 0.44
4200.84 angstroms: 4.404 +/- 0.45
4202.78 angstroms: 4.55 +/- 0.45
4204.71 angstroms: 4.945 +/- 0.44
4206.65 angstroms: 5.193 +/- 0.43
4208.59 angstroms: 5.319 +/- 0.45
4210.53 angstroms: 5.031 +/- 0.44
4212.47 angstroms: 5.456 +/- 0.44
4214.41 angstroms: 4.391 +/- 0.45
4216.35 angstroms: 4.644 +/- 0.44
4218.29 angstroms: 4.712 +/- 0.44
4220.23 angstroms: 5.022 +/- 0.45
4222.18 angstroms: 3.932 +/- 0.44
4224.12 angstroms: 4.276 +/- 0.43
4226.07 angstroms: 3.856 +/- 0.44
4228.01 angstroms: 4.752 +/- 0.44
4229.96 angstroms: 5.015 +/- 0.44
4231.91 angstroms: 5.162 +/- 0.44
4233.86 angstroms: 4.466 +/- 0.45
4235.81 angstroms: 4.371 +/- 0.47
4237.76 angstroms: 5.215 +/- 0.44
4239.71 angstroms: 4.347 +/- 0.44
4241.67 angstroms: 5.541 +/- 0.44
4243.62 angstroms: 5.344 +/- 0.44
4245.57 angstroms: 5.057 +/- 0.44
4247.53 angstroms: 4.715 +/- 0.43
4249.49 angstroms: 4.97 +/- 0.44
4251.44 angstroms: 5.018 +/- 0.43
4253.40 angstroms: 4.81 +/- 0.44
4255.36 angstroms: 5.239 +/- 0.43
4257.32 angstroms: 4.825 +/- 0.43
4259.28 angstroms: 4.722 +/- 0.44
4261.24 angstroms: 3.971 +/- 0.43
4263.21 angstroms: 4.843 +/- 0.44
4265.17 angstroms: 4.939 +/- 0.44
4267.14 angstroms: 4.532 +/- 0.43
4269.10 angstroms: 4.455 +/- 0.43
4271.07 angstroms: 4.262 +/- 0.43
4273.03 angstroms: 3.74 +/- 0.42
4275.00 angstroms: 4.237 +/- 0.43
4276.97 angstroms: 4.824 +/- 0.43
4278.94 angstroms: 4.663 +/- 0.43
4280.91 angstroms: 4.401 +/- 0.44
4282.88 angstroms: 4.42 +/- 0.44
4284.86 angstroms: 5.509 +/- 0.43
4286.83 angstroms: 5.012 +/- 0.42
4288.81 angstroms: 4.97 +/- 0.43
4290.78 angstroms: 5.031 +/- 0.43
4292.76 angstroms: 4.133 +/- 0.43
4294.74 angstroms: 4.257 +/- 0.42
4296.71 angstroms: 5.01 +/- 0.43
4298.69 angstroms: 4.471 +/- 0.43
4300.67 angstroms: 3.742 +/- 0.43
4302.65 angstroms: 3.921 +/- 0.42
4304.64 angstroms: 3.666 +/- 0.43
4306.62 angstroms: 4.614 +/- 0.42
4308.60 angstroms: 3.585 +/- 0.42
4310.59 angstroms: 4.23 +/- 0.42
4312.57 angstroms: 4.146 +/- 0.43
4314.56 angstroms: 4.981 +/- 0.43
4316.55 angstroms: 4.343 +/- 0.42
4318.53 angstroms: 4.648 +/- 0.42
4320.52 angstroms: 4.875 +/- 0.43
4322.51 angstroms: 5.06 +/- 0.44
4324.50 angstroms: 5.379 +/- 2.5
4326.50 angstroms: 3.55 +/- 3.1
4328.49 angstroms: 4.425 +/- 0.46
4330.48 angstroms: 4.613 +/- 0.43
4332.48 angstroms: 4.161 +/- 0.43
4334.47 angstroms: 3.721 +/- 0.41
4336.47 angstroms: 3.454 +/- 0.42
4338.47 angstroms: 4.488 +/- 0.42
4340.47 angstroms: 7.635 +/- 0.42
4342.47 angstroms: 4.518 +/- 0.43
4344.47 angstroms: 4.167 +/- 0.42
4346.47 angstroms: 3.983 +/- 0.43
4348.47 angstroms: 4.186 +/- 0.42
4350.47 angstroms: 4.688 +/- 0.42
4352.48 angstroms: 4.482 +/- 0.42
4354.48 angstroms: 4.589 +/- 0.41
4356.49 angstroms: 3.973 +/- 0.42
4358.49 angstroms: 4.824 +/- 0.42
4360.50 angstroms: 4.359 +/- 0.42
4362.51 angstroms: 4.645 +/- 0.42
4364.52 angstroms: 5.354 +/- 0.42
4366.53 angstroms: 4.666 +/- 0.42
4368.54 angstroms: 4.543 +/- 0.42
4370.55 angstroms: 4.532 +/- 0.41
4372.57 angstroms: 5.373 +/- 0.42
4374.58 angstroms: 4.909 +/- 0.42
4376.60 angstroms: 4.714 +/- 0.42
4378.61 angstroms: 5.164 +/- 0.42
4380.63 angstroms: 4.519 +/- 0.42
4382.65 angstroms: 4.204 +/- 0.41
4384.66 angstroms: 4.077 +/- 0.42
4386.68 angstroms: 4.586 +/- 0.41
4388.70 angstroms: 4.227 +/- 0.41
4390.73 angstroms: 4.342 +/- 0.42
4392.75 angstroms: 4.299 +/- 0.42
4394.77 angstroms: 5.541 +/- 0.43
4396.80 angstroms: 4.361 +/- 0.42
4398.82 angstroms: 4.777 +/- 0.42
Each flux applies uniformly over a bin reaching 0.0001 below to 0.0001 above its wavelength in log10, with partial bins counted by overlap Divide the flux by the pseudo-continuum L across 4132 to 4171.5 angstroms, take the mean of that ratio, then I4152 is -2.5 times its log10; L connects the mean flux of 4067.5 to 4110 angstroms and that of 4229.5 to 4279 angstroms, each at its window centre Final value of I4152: -0.07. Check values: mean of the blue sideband 4.35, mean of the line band 4.79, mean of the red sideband 4.74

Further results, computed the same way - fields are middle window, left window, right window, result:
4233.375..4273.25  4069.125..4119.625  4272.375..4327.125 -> -0.06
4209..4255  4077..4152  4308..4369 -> -0.06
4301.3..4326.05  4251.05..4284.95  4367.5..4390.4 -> 0.04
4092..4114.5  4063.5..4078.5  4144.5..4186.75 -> 0.14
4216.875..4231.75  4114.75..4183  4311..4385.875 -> 0.03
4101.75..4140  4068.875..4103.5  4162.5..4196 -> -0.03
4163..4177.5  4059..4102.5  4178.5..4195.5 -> -0.04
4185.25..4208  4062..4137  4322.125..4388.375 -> -0.02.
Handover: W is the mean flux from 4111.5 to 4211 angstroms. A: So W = 4.73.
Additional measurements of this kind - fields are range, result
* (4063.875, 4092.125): 4.65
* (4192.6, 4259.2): 4.76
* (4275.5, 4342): 4.54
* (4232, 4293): 4.74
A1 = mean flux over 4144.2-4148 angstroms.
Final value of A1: 4.82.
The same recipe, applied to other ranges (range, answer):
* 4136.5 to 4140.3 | 4.73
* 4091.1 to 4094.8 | 4.26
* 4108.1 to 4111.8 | 4.43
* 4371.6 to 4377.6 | 5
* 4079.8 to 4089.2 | 4.82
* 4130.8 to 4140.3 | 4.57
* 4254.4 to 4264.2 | 4.72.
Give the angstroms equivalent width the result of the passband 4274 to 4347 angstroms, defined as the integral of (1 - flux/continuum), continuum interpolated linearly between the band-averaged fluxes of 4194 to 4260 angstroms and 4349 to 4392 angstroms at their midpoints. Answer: 2.5 angstroms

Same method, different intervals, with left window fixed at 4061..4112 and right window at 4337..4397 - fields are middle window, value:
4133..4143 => -0.3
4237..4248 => -1.2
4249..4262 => -0.7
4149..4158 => -0.5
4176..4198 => -0.1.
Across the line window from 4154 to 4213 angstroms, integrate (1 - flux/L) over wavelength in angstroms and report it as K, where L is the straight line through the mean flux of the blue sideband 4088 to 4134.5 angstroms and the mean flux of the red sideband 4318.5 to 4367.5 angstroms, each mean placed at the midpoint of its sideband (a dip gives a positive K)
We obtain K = -3.7 angstroms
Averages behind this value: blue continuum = 4.43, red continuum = 4.58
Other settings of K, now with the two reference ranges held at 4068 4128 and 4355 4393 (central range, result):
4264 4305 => 0.6 angstroms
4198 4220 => -1.4 angstroms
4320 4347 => 0.0 angstroms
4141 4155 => -0.2 angstroms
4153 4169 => -1.8 angstroms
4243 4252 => -0.9 angstroms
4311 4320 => 0.1 angstroms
